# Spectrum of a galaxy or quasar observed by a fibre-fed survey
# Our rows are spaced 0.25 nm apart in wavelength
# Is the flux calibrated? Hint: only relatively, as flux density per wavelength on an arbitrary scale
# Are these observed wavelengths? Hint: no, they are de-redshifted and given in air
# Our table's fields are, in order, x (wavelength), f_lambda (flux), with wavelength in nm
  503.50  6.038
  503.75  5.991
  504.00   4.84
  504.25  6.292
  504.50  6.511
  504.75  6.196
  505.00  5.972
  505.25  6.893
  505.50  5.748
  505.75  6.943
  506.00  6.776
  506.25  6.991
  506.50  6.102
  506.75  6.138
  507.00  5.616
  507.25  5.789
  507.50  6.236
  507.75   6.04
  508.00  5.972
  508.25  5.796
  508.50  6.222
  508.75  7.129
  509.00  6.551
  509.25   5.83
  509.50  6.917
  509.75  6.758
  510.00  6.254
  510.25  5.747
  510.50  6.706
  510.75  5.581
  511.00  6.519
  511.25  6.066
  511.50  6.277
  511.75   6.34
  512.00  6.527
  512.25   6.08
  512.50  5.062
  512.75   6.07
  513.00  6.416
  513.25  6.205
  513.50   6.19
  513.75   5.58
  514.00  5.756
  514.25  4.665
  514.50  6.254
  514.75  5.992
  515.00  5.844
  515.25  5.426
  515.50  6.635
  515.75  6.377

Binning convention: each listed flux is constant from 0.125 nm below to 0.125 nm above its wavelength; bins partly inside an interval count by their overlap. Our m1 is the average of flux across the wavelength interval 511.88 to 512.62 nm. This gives 5.89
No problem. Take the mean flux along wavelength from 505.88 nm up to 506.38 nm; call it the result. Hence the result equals 6.88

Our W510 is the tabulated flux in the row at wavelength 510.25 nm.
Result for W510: 5.747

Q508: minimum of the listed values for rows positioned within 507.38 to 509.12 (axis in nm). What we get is 5.796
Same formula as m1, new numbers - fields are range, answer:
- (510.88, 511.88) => 6.3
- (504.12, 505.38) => 6.36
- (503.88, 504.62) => 5.88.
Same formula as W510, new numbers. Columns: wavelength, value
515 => 5.844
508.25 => 5.796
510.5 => 6.706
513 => 6.416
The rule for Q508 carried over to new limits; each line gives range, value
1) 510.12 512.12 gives 5.581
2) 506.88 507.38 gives 5.616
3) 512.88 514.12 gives 5.58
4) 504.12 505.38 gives 5.972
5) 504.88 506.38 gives 5.748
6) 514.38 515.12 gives 5.844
